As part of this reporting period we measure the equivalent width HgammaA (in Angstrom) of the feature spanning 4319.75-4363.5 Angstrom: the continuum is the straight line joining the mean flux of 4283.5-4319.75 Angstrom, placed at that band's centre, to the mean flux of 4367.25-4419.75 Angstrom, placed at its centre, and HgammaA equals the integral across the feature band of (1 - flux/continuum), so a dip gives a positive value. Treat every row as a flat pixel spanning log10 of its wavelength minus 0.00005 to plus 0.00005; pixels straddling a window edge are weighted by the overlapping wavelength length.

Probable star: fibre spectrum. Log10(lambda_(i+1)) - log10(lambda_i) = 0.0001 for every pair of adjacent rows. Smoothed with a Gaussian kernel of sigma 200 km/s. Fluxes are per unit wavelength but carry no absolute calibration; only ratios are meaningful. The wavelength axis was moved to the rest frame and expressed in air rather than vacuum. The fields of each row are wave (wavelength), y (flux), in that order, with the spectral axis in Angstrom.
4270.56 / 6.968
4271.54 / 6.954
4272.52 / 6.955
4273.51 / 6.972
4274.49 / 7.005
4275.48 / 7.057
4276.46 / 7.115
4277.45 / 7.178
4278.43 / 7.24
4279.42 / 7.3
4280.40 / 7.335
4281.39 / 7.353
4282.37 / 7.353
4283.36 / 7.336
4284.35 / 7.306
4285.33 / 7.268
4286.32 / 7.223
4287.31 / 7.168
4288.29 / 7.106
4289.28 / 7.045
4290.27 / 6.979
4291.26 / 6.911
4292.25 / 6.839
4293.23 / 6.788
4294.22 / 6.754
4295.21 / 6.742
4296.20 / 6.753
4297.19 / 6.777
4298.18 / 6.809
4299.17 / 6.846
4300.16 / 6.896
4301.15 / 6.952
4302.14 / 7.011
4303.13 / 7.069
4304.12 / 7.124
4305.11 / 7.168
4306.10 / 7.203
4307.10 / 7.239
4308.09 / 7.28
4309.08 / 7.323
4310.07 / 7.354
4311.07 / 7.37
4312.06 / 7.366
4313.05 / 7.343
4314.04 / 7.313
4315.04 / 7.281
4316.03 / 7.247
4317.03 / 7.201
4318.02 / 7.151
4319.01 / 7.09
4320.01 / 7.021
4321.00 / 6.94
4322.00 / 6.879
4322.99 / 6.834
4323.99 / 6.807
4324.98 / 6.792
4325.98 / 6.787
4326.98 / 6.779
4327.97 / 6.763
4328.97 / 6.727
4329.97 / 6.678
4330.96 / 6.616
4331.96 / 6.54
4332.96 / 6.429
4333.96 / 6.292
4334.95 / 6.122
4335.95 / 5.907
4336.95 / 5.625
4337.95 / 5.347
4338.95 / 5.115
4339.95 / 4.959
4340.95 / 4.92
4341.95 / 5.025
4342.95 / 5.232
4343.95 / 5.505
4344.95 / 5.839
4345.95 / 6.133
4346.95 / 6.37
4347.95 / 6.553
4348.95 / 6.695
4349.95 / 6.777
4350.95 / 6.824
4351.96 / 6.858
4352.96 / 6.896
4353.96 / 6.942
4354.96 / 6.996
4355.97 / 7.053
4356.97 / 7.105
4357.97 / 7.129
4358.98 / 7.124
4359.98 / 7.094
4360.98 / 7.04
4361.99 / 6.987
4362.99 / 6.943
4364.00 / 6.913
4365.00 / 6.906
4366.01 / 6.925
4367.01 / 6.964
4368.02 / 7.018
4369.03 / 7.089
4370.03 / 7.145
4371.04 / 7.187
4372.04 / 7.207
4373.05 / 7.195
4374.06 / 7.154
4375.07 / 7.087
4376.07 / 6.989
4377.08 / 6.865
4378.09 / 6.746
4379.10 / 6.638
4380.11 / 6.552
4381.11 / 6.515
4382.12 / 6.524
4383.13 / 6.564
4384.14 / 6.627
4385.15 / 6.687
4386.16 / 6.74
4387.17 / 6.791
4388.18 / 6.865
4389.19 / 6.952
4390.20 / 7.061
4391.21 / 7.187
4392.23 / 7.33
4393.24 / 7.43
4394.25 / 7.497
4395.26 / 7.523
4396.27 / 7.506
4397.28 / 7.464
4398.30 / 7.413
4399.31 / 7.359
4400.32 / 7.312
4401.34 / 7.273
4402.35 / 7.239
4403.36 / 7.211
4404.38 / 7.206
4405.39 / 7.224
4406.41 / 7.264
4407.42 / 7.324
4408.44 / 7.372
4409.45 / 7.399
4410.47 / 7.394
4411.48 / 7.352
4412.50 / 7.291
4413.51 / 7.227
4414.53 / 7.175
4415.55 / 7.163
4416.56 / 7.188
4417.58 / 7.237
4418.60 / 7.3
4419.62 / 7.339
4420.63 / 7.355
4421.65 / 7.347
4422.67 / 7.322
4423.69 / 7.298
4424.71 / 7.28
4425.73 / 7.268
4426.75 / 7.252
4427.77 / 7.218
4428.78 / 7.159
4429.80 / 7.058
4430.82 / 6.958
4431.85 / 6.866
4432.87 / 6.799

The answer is 4.0 Angstrom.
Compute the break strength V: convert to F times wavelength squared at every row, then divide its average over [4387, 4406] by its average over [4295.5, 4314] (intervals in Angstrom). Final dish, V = 1.07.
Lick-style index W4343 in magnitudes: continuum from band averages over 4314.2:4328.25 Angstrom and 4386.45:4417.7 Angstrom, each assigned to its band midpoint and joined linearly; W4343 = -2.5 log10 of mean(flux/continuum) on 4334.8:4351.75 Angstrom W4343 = 0.21 mag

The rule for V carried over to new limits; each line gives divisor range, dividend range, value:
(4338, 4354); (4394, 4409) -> 1.26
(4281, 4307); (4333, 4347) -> 0.81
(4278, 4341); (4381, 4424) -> 1.09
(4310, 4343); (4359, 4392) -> 1.08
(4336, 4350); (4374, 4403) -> 1.26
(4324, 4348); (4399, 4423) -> 1.25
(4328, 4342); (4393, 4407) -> 1.28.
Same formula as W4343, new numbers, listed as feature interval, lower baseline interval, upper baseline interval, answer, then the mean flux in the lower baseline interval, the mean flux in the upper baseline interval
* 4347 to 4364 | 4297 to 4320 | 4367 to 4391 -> 0.01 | 7.15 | 6.88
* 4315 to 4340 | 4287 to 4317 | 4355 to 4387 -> 0.07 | 7.07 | 6.92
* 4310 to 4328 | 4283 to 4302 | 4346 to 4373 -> -0.02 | 6.97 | 6.94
